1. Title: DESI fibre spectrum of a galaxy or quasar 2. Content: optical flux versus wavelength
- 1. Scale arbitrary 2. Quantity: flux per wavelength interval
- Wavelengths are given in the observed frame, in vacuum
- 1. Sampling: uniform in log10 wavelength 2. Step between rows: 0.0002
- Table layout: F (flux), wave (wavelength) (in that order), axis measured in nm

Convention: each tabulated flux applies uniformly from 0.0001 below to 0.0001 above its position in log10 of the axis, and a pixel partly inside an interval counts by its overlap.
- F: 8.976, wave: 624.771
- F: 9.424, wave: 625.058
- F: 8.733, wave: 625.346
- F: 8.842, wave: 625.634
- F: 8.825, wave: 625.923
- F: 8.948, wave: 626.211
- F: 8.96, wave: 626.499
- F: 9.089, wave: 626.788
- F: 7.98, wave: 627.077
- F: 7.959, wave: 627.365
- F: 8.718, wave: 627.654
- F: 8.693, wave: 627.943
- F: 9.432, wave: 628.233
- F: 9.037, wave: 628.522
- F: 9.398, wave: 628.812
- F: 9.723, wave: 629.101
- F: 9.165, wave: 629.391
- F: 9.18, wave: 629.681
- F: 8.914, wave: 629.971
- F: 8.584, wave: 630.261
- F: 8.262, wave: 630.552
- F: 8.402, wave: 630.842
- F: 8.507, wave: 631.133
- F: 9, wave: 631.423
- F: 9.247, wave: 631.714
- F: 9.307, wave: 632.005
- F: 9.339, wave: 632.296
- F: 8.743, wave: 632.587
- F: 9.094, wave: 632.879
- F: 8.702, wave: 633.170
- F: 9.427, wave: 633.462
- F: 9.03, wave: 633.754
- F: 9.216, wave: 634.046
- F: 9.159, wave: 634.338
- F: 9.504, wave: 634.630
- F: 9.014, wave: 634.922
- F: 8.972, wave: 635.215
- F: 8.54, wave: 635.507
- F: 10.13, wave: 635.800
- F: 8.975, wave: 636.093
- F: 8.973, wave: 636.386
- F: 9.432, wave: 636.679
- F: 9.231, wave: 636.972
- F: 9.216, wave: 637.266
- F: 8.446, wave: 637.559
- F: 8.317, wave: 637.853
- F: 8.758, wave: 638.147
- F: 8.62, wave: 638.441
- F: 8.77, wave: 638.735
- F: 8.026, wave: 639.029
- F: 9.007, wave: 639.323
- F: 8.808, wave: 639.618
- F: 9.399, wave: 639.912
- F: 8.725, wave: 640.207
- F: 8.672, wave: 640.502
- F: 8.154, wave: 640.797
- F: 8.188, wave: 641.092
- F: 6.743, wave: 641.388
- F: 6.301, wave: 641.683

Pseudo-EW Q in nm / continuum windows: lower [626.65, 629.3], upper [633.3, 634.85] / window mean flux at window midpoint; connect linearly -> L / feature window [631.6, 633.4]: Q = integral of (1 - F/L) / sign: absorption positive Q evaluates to 0.01 nm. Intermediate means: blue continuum 8.9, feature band 9.08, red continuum 9.25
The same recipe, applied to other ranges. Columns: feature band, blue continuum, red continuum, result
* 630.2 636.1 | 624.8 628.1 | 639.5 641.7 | -0.36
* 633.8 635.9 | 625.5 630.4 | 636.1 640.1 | -0.08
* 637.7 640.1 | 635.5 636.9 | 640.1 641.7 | -0.07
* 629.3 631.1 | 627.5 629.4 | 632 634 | 0.08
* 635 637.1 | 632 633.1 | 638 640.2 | -0.06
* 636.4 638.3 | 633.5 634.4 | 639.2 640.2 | 0.04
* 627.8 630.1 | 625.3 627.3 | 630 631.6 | -0.14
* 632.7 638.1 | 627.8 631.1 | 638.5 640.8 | -0.15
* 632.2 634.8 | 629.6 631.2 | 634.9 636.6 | -0.06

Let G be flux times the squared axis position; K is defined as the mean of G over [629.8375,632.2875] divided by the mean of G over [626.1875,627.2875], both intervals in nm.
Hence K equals 1.03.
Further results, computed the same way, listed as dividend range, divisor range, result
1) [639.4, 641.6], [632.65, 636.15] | 0.93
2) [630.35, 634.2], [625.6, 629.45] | 1.02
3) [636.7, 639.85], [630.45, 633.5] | 1.00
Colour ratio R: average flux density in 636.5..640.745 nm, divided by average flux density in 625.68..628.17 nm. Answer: 1.01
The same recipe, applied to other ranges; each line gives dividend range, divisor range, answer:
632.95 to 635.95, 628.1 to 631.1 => 1.02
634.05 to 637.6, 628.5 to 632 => 1.02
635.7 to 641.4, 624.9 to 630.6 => 0.98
